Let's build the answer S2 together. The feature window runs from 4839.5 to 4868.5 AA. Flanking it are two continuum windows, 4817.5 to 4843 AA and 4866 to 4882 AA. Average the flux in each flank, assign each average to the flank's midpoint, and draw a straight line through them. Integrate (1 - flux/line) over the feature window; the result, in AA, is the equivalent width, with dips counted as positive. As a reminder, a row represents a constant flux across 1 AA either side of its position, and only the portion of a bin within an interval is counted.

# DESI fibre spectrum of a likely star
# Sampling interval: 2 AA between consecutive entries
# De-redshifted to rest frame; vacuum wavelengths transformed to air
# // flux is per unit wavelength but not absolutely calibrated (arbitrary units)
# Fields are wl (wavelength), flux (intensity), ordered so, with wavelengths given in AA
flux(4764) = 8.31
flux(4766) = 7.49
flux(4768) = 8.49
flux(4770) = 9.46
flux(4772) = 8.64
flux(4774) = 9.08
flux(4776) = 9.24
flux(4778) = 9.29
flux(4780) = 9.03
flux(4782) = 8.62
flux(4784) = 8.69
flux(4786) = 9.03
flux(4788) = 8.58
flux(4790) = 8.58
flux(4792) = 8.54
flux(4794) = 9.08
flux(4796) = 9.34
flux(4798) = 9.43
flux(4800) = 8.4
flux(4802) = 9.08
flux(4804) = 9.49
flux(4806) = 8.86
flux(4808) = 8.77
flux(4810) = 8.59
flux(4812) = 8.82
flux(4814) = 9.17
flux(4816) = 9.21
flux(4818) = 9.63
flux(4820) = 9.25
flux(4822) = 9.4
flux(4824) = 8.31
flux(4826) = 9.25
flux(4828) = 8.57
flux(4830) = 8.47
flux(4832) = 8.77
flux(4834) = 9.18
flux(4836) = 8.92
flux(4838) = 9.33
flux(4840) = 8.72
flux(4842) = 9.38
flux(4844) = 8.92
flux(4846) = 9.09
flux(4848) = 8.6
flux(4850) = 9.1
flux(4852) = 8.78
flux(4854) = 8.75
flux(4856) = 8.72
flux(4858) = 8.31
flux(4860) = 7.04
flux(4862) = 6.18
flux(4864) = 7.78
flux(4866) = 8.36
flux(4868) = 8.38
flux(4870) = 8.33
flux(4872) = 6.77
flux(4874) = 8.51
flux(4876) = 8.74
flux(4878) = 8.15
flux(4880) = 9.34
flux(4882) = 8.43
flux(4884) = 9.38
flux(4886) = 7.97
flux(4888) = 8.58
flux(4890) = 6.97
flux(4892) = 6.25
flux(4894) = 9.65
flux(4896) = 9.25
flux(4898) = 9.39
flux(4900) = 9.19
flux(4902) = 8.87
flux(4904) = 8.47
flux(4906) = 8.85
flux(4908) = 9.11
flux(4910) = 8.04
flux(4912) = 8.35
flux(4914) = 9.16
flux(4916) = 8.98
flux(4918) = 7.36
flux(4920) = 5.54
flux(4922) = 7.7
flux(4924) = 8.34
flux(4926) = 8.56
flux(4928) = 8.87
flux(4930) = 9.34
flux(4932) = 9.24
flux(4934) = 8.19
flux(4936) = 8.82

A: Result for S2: 0.8 AA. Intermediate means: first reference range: 9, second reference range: 8.33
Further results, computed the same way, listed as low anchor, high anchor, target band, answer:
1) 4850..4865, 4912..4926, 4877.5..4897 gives -1.05 AA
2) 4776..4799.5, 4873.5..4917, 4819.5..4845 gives -0.44 AA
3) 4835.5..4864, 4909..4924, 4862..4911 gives -1.34 AA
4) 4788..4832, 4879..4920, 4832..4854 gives -0.48 AA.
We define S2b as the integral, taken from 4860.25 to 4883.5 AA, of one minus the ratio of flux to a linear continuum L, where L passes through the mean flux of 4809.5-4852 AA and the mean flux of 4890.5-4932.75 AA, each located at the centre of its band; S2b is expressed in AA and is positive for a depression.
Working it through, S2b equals 1.7 AA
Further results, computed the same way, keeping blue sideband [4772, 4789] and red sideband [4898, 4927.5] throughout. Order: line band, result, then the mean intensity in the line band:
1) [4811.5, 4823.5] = -0.62 AA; 9.23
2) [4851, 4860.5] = 0.25 AA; 8.39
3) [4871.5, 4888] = 0.07 AA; 8.47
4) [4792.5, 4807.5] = -0.38 AA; 9.07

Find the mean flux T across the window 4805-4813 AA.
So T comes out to 8.76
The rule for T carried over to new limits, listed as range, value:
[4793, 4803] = 9.07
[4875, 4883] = 8.66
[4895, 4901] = 9.28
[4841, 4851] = 9.02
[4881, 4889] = 8.59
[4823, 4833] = 8.67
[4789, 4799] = 8.99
